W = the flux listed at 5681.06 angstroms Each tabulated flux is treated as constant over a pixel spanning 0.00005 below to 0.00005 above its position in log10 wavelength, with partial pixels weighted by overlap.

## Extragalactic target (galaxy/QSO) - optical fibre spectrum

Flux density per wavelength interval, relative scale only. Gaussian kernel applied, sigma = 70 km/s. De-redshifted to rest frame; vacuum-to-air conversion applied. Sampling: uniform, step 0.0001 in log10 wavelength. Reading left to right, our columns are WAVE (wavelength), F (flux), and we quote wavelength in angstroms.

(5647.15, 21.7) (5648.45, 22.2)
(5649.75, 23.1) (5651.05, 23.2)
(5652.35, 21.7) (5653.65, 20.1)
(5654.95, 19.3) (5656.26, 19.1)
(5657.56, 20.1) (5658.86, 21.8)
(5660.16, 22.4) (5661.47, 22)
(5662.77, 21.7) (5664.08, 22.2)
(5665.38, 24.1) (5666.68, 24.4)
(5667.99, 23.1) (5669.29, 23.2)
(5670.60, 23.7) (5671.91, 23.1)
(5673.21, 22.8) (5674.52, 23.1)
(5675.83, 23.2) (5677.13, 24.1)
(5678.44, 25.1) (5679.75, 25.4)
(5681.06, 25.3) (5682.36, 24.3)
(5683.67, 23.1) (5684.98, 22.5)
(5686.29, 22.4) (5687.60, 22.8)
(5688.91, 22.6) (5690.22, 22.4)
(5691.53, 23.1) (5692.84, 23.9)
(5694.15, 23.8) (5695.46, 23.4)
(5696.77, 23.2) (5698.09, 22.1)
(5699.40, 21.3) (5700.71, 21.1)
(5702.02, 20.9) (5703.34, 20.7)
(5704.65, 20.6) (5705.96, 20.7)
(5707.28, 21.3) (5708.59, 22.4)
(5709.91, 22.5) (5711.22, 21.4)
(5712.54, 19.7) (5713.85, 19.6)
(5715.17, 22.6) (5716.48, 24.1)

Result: 25.3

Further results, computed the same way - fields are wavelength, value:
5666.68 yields 24.4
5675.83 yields 23.2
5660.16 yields 22.4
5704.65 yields 20.6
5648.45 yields 22.2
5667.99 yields 23.1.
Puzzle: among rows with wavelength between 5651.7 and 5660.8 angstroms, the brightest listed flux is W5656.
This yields 22.4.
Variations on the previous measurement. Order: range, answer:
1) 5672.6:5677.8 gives 24.1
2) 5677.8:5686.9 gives 25.4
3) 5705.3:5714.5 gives 22.5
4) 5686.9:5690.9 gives 22.8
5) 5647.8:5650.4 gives 23.1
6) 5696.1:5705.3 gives 23.2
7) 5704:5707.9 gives 21.3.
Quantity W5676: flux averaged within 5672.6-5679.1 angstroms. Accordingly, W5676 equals 23.6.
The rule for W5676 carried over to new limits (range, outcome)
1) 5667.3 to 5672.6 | 23.3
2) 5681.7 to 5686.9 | 23.1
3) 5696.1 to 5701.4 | 21.9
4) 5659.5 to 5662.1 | 22.2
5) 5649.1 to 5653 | 22.7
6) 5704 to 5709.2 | 21.2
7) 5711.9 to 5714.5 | 19.7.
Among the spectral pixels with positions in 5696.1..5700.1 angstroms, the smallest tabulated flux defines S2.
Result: 21.3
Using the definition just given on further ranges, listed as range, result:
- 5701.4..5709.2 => 20.6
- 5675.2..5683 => 23.2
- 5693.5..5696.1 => 23.4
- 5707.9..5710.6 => 22.4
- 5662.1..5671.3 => 21.7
